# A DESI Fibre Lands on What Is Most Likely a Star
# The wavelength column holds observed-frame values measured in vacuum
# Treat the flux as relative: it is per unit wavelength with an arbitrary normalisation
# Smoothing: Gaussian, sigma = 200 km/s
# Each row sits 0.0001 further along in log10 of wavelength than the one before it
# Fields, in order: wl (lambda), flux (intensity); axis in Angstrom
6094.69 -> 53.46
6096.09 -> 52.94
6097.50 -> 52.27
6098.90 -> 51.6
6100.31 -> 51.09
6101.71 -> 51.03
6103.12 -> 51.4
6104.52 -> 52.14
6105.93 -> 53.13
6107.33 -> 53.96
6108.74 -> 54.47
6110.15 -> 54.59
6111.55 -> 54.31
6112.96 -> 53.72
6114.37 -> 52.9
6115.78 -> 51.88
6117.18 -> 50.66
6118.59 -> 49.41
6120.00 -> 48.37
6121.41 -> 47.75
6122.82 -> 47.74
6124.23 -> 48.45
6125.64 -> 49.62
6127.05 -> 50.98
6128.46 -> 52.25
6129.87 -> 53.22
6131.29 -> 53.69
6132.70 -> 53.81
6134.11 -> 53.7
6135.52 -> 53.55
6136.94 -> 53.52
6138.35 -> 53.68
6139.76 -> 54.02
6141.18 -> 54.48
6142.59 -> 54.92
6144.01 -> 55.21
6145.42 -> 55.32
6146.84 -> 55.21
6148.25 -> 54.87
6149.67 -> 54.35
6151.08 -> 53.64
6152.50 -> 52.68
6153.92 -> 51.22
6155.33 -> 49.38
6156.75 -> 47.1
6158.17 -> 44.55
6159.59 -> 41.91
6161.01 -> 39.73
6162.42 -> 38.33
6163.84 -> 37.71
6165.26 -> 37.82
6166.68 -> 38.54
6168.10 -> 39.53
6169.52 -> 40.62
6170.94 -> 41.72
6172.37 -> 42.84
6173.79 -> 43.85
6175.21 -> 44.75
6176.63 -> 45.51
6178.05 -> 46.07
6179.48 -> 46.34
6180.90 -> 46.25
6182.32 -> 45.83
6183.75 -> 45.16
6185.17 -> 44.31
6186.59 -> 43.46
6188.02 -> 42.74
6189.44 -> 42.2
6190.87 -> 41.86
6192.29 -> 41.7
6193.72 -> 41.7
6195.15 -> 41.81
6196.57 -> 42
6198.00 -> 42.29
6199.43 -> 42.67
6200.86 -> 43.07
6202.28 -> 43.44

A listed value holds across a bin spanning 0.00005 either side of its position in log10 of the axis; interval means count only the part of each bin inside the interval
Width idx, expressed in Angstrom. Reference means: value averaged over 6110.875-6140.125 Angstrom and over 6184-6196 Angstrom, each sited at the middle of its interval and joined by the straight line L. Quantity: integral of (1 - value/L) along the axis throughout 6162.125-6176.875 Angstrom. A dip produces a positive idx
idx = 1.46 Angstrom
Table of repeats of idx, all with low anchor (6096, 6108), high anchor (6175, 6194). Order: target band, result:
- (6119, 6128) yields 0.2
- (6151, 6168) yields 1.0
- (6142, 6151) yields -1.3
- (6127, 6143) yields -1.5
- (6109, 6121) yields -0.3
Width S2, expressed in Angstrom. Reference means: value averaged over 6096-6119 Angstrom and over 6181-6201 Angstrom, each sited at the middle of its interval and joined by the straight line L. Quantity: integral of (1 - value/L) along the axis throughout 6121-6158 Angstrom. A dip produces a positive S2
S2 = -2.7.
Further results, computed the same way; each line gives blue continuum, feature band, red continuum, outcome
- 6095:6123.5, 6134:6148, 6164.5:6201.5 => -1.89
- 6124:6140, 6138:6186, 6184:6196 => 0.61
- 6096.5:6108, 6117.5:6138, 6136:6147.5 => 0.94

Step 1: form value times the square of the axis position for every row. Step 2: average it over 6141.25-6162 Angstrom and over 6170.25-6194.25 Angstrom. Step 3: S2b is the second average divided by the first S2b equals 0.9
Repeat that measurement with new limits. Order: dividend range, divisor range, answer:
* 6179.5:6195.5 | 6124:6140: 0.84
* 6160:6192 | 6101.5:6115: 0.82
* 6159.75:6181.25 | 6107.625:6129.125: 0.83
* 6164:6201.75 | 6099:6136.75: 0.84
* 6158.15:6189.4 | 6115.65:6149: 0.82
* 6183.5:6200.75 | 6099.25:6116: 0.83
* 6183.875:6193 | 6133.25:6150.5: 0.80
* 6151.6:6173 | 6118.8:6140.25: 0.84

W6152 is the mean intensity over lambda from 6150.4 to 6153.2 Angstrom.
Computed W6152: 53.1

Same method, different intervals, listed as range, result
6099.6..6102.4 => 51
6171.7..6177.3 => 44.3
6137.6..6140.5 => 53.9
